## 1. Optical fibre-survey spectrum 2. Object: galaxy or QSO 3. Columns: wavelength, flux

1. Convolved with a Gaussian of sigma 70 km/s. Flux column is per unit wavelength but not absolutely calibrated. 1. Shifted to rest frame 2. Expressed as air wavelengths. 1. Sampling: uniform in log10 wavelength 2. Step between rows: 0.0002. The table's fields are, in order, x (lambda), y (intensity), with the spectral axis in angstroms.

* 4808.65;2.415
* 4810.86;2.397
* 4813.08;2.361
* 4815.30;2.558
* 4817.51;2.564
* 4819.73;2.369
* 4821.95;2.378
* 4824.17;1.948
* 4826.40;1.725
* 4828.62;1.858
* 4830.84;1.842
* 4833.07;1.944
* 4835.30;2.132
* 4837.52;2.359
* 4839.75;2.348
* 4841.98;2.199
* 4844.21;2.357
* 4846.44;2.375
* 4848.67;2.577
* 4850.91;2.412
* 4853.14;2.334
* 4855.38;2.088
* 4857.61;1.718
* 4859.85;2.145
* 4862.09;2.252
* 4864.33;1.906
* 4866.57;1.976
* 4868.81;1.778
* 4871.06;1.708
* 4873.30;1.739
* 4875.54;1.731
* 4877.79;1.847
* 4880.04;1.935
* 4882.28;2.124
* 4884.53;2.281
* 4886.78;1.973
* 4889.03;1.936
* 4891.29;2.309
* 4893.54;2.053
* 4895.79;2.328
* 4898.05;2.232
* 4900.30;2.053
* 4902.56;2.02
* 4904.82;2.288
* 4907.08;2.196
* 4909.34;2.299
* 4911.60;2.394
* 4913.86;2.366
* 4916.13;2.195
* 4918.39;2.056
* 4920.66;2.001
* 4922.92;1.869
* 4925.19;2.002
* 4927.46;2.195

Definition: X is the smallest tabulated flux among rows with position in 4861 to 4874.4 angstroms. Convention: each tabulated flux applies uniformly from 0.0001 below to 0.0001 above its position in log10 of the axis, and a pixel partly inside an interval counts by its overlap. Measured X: 1.708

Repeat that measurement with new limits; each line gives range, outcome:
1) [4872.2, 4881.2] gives 1.731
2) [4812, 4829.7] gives 1.725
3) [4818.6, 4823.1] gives 2.369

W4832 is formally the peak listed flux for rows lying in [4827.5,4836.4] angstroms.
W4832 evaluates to 2.132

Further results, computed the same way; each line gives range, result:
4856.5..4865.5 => 2.252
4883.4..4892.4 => 2.309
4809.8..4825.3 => 2.564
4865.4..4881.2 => 1.976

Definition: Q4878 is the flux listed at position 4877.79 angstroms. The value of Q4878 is 1.847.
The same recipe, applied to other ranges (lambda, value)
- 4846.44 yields 2.375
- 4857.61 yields 1.718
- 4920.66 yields 2.001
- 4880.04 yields 1.935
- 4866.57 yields 1.976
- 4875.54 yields 1.731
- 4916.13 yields 2.195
